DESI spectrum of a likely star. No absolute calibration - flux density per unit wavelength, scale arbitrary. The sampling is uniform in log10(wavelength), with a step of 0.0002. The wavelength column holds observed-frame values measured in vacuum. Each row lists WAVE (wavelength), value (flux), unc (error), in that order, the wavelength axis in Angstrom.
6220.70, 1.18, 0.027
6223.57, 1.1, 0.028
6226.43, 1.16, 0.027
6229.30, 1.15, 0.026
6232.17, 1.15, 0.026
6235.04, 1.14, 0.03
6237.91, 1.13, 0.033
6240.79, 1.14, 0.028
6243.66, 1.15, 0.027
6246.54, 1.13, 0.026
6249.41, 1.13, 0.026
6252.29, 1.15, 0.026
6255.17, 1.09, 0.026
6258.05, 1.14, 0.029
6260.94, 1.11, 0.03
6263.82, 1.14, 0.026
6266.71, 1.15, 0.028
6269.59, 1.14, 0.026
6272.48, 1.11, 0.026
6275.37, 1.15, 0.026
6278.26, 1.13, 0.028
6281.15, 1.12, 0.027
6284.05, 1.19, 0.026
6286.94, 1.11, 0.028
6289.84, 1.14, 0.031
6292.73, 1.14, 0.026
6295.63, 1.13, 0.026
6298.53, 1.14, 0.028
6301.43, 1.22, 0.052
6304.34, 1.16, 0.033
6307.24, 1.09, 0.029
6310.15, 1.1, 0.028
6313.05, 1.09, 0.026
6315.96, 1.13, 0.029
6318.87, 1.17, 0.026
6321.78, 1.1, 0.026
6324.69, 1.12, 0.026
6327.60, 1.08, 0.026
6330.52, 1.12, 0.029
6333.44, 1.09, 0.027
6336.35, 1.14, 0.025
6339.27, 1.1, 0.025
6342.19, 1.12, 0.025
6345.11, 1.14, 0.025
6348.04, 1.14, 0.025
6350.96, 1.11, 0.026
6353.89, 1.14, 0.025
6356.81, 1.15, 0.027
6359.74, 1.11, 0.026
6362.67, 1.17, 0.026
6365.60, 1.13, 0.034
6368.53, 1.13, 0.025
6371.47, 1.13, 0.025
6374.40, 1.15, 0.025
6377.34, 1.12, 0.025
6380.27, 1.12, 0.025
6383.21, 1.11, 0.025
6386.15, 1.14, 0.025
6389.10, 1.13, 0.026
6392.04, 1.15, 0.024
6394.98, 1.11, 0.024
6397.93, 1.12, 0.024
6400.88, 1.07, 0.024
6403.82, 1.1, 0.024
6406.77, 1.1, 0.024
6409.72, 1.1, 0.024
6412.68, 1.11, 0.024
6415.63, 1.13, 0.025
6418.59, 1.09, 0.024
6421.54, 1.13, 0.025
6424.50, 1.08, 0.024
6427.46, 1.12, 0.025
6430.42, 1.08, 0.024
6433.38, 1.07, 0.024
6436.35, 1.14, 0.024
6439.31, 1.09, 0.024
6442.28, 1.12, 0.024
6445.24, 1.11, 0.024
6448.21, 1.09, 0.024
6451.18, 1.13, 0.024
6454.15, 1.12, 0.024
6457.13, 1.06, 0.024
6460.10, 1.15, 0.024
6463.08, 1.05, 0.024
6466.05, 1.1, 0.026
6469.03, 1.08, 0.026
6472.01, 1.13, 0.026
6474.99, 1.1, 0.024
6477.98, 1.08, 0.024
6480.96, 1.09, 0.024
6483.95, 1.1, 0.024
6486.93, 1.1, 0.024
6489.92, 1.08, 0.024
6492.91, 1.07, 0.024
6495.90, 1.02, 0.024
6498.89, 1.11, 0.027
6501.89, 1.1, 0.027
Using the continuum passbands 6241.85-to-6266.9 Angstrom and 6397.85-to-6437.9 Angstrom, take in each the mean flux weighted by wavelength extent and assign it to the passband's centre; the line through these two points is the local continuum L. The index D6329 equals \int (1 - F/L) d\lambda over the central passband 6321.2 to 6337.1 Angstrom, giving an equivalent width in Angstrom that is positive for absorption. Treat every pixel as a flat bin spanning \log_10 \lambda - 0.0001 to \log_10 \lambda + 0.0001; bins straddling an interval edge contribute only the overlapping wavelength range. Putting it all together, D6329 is 0.2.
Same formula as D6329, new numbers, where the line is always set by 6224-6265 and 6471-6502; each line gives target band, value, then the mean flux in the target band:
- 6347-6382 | -0.7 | 1.13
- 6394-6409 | 0.1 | 1.1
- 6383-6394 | -0.3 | 1.13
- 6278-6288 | -0.1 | 1.14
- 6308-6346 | 0.2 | 1.11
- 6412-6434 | 0.0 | 1.1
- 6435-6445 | -0.2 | 1.12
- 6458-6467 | 0.0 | 1.1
